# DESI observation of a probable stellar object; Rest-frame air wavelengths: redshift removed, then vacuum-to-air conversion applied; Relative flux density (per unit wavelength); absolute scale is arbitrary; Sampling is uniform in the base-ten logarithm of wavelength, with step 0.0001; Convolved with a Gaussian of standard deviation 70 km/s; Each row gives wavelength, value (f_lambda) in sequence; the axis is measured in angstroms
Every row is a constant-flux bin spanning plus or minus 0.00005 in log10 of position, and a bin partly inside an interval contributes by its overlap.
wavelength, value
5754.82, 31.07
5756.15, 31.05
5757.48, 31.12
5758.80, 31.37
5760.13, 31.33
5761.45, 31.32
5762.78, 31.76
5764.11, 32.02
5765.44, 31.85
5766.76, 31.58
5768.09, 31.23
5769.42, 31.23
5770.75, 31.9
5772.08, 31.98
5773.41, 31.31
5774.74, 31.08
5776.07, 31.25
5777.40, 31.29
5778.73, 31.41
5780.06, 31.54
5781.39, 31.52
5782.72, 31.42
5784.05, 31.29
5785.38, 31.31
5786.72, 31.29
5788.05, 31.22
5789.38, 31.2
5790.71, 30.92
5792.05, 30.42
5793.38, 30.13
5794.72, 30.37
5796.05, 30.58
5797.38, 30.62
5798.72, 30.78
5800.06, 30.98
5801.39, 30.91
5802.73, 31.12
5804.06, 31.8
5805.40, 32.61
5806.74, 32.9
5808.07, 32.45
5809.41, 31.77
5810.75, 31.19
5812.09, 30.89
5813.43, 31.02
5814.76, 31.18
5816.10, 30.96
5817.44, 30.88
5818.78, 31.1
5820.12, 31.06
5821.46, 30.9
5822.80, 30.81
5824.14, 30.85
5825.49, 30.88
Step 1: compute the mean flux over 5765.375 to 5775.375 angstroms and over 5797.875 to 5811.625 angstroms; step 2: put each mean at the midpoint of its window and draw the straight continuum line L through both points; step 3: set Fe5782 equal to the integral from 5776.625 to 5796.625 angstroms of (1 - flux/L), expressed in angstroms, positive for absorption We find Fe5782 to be 0.3 angstroms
